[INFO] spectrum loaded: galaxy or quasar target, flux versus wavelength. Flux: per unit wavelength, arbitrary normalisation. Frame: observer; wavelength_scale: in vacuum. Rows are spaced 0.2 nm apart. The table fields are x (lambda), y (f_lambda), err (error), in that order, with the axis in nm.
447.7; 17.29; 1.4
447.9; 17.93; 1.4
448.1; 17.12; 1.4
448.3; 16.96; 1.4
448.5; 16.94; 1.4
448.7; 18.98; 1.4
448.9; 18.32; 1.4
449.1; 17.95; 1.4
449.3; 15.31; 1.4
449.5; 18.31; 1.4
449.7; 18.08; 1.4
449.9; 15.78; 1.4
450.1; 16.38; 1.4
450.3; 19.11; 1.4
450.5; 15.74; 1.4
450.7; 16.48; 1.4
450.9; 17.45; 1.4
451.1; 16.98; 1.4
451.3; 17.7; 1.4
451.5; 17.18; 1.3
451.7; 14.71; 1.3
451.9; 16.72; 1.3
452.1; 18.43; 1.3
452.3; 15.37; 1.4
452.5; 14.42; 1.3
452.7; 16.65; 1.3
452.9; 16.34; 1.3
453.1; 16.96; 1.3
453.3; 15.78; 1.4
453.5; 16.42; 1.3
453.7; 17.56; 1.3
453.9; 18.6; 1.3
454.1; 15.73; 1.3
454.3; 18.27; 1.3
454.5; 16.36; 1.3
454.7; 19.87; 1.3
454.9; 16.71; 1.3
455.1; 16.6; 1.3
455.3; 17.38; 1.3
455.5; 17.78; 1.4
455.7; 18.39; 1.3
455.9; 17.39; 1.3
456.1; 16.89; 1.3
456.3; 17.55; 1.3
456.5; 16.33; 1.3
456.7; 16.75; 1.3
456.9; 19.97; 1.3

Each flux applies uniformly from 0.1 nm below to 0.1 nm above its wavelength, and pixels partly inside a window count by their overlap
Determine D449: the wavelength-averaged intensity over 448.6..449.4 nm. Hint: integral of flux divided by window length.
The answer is 17.6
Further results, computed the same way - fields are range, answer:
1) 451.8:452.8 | 16.3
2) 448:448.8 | 17.5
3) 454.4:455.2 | 17.4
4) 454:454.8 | 17.6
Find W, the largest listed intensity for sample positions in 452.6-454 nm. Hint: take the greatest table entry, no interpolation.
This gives 18.6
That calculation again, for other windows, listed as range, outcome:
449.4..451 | 19.11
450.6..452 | 17.7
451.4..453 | 18.43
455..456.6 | 18.39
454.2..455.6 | 19.87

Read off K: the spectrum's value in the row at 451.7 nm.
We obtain 14.71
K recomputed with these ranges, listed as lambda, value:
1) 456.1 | 16.89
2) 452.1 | 18.43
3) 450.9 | 17.45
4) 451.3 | 17.7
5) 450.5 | 15.74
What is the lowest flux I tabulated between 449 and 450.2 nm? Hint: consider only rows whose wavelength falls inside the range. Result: 15.31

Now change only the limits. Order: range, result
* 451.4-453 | 14.42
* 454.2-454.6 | 16.36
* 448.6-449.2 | 17.95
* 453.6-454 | 17.56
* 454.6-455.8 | 16.6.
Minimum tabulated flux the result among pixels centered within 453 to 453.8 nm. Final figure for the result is 15.78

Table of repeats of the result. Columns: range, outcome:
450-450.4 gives 16.38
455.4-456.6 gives 16.33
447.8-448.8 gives 16.94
